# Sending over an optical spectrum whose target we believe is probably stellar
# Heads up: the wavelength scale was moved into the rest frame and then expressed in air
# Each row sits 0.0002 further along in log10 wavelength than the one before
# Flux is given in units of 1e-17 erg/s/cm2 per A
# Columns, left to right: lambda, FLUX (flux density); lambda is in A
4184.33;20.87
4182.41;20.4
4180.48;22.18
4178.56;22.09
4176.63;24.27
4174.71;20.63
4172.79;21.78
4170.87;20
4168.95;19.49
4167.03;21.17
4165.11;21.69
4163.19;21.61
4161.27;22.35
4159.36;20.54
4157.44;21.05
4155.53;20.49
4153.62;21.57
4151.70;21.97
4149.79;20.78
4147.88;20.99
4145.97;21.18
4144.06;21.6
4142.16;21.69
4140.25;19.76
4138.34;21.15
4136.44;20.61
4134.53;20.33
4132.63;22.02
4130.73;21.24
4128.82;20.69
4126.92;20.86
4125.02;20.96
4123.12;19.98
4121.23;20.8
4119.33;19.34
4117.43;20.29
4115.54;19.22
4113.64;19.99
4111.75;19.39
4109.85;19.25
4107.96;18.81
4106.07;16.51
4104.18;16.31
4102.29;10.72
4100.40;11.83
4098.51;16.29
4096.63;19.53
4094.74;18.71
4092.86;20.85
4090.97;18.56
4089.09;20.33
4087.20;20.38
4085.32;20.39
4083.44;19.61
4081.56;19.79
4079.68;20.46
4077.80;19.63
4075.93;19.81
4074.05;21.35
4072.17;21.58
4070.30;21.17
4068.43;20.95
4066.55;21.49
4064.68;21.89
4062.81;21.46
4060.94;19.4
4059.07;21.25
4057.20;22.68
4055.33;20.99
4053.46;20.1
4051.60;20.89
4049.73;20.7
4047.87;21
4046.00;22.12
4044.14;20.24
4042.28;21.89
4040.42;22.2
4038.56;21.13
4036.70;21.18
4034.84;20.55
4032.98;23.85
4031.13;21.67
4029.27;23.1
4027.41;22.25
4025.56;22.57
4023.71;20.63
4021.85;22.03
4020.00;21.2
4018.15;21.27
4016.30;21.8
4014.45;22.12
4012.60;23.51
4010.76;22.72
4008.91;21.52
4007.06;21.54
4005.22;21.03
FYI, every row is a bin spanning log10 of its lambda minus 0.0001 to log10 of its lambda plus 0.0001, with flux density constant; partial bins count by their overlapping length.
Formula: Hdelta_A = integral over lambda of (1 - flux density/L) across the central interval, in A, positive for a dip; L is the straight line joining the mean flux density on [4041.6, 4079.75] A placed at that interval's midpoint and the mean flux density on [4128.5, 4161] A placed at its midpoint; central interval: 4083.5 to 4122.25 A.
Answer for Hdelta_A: 4.9 A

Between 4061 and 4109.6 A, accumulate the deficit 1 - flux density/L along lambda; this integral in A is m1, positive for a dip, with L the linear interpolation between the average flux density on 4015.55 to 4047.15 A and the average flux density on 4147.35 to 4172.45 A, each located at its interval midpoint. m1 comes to 5.3 A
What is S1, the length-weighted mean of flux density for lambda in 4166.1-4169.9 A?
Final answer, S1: 20.3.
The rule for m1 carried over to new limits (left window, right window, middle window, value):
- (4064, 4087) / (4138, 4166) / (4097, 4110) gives 3.3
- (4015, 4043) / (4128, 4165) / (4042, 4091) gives 1.9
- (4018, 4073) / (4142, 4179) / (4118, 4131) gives 0.5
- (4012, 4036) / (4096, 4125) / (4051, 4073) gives -1.0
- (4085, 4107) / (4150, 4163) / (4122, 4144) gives -1.2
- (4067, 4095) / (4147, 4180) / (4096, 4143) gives 3.8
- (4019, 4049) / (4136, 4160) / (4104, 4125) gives 2.0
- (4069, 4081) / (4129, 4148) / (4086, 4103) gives 2.6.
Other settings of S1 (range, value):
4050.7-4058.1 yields 21.2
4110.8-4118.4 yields 19.7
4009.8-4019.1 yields 22.3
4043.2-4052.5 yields 21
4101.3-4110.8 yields 16.3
